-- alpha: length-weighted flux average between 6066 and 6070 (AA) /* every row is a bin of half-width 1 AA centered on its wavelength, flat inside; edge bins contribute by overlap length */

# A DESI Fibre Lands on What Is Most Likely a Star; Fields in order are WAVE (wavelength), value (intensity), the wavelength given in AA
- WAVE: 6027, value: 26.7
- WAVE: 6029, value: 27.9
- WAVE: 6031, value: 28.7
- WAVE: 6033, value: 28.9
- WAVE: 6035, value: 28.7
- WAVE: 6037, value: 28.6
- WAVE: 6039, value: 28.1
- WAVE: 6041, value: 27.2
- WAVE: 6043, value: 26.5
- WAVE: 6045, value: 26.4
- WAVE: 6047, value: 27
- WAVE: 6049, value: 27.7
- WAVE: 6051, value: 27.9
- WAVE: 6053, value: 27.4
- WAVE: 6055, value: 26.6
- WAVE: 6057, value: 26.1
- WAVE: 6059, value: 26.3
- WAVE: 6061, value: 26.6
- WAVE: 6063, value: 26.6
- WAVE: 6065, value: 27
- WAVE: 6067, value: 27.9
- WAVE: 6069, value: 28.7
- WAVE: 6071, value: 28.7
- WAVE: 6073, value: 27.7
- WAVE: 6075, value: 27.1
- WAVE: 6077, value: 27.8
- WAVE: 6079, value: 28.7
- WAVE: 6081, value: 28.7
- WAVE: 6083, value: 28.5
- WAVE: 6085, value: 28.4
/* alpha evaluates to 28.3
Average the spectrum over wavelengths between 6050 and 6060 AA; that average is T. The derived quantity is 26.9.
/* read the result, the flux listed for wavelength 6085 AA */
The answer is 28.4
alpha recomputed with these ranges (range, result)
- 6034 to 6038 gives 28.6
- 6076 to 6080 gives 28.2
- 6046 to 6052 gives 27.5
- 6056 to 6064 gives 26.4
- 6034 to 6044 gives 27.8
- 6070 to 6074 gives 28.2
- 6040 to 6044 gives 26.9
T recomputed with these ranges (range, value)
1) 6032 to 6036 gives 28.8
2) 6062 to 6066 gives 26.8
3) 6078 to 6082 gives 28.7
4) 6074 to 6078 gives 27.5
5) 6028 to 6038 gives 28.6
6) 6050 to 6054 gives 27.6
